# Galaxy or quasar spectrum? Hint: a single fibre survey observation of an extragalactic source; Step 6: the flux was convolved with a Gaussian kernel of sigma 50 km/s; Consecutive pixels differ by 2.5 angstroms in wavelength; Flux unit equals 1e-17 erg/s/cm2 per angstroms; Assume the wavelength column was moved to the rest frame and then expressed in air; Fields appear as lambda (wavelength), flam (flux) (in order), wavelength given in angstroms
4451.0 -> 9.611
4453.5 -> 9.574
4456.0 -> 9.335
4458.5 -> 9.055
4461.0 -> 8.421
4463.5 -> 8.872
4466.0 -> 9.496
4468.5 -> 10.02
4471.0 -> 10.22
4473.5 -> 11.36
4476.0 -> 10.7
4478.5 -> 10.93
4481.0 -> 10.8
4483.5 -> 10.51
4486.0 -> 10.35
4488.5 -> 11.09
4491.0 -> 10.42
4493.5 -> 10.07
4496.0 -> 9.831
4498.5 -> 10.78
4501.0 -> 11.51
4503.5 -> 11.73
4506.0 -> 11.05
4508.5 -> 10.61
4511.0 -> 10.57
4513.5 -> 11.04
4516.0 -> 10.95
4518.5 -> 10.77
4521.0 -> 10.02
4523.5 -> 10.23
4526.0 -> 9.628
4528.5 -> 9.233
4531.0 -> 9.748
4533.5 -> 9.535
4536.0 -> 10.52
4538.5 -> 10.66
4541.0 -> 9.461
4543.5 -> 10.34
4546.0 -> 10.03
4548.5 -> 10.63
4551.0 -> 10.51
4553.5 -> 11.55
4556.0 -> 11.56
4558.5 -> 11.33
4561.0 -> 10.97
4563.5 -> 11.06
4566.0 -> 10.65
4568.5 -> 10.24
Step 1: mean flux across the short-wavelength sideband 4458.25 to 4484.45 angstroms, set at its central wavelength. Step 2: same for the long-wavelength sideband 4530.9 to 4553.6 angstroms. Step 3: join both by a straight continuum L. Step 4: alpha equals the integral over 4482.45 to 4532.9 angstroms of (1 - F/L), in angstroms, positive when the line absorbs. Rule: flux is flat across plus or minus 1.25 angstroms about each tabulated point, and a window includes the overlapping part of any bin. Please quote -1.63 angstroms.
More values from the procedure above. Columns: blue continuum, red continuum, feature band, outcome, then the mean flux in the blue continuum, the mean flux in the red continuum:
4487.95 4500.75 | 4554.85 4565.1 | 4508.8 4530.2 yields 0.9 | 10.5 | 11.2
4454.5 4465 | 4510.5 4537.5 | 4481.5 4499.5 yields -1.7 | 8.95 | 10.2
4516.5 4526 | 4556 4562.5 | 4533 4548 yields 0.9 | 10.3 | 11.2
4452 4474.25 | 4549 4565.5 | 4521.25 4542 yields 1.6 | 9.56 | 11.1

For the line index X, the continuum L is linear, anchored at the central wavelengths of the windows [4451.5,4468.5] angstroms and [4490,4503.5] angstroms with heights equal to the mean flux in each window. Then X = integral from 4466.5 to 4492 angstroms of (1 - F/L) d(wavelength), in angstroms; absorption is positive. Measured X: -1.7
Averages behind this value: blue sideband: 9.21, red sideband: 10.6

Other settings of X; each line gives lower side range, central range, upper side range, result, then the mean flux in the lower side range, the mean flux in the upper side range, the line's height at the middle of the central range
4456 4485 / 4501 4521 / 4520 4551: -1.8 angstroms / 10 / 10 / 10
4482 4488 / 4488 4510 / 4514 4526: -0.6 angstroms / 10.5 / 10.4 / 10.5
